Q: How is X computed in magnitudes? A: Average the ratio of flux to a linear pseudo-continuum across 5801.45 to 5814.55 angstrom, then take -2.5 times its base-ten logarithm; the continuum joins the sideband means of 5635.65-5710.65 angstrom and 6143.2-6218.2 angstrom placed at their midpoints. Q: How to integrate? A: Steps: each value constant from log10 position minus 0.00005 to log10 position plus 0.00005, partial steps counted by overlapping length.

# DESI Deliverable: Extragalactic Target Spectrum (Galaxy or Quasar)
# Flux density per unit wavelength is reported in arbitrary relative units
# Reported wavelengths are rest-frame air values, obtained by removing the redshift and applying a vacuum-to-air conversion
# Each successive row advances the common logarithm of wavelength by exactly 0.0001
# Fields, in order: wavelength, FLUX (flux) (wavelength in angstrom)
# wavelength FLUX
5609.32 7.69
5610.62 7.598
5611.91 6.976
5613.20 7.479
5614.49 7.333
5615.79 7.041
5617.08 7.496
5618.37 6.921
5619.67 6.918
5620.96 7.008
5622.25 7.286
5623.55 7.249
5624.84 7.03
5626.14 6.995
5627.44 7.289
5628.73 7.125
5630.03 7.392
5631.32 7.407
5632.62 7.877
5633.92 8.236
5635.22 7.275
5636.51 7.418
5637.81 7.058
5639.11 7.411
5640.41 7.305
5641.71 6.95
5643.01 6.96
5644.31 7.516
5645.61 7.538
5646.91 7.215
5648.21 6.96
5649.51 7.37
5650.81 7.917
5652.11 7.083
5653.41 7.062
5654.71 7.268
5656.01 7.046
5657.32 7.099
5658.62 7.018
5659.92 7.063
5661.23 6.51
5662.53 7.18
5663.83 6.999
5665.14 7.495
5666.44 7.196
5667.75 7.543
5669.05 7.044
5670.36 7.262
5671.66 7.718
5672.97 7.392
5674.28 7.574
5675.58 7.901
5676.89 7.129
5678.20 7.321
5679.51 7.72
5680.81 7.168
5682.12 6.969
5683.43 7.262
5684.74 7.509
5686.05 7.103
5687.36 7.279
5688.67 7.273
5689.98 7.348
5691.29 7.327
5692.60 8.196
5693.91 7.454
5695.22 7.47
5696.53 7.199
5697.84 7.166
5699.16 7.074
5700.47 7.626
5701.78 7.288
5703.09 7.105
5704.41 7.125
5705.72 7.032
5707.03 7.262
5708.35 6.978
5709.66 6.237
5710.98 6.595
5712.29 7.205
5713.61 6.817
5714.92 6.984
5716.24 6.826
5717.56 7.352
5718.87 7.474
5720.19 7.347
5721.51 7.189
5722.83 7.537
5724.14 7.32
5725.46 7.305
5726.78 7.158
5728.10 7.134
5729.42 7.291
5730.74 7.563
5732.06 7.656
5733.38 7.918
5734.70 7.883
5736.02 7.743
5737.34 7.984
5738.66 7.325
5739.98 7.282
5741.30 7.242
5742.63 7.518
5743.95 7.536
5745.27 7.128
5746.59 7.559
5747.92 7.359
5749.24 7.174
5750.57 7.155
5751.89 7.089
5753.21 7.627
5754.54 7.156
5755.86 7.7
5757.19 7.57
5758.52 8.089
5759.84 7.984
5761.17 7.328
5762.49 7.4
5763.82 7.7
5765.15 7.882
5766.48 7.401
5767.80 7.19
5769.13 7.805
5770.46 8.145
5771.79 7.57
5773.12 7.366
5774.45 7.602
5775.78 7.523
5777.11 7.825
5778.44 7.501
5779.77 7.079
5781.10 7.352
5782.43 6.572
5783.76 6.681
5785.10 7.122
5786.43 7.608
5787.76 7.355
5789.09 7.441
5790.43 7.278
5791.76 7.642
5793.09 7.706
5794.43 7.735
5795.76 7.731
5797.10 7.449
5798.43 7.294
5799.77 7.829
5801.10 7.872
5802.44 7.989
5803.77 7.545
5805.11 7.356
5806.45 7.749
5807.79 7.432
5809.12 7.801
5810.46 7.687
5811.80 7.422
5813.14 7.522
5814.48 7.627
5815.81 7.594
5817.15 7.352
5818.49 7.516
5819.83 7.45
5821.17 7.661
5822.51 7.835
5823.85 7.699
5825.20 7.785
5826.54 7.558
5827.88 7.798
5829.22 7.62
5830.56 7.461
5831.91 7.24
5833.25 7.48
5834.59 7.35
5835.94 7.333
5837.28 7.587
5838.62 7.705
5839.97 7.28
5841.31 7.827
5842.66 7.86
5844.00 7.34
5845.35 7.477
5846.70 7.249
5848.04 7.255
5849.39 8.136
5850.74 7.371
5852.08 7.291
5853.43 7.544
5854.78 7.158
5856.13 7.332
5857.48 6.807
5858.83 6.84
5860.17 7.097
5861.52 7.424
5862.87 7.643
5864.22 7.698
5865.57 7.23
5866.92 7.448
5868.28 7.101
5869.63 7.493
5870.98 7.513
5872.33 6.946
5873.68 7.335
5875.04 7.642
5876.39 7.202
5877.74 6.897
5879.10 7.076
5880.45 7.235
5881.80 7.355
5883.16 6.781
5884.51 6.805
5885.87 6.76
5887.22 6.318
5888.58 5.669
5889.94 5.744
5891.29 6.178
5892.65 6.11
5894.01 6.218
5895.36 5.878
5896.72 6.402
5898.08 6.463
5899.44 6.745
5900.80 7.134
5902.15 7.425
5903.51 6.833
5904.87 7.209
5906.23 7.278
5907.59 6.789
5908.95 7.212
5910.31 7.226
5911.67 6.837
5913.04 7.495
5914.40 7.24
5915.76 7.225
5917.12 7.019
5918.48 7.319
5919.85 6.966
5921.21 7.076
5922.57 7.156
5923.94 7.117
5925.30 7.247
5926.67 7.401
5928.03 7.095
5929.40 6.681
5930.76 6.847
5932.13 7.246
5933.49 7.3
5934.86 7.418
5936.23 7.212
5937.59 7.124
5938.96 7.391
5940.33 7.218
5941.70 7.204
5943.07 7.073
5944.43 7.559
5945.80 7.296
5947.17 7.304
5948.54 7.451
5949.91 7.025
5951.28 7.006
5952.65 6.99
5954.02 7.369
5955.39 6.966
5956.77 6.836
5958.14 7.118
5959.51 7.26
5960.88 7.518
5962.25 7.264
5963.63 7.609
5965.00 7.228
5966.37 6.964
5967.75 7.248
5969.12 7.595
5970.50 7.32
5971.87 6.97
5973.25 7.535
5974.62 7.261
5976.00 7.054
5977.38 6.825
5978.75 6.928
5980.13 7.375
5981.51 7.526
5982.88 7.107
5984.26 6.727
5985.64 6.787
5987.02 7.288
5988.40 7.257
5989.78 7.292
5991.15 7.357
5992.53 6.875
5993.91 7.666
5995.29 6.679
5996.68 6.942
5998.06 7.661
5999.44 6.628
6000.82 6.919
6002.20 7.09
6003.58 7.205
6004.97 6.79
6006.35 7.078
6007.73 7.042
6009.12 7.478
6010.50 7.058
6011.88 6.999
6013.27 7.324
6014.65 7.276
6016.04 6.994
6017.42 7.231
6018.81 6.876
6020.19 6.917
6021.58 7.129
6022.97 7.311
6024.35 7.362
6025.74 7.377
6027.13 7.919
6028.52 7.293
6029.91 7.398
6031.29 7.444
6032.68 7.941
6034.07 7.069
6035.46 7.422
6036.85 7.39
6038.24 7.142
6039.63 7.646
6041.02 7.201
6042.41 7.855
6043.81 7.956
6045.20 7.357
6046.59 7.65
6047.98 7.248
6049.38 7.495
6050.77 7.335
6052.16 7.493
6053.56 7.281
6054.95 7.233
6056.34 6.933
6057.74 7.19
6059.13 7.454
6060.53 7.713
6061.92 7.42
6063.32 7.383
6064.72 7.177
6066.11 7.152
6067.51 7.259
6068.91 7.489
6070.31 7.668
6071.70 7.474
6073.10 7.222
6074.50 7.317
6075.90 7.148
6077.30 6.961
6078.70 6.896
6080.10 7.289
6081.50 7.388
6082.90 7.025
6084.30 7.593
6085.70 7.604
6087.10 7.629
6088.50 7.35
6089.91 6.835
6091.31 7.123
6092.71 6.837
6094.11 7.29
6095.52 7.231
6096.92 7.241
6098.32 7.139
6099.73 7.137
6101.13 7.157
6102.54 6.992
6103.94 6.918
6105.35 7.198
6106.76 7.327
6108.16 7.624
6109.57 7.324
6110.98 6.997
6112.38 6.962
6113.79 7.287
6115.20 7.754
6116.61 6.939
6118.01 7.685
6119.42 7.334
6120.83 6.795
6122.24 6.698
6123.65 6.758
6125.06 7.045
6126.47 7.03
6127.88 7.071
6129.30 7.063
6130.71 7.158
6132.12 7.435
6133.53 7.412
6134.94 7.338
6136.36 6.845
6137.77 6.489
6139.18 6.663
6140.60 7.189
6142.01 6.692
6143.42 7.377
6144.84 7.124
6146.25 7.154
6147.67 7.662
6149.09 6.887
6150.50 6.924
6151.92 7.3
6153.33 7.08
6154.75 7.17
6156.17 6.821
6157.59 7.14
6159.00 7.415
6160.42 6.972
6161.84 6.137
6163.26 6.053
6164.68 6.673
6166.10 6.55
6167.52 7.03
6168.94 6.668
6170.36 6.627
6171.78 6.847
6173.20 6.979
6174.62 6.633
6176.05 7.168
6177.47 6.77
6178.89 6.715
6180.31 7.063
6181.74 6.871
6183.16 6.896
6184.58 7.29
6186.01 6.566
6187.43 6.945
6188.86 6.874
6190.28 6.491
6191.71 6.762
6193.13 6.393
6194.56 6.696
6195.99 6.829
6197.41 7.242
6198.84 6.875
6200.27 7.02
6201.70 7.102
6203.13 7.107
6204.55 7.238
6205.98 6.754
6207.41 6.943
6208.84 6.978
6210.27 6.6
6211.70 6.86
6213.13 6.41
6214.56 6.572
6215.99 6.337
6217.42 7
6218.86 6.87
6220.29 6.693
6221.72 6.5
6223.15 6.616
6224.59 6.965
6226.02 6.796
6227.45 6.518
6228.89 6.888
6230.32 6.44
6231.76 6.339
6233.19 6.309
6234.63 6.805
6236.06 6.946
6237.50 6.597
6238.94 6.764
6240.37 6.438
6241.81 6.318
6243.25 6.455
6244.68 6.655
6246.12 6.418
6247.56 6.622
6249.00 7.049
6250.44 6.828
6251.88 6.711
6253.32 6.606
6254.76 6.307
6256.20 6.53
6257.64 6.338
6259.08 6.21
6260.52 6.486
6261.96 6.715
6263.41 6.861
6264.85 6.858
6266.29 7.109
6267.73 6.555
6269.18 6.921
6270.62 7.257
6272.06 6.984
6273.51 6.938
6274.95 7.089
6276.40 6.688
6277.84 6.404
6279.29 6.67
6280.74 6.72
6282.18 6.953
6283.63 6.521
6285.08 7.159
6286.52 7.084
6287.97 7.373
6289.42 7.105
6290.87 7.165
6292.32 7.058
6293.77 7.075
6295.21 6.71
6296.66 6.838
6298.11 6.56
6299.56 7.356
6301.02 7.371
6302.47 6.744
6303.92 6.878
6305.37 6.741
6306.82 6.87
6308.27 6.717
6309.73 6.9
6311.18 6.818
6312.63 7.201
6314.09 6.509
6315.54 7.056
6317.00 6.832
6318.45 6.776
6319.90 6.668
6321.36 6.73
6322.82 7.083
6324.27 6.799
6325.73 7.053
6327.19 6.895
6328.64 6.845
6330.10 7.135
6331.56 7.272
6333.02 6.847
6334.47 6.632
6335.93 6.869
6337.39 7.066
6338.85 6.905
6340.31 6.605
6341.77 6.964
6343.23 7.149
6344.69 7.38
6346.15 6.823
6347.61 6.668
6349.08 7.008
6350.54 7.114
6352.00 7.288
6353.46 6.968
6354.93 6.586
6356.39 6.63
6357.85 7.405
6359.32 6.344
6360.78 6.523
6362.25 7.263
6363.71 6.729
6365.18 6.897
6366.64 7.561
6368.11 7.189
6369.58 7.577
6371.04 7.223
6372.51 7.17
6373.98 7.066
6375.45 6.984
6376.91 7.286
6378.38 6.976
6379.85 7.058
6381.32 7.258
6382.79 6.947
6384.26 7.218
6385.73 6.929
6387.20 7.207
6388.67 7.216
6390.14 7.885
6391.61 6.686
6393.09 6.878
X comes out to -0.07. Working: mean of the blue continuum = 7.26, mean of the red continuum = 6.87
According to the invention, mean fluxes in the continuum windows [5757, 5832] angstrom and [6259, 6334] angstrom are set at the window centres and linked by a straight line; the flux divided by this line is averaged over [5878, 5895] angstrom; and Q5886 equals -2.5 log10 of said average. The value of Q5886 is 0.14 mag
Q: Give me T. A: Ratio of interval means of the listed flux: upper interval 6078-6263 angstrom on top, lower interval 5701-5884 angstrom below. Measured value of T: 0.93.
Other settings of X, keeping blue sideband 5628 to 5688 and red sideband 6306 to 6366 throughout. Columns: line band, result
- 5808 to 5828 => -0.06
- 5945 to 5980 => -0.01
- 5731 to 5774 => -0.04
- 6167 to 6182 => 0.02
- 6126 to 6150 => -0.01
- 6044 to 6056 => -0.05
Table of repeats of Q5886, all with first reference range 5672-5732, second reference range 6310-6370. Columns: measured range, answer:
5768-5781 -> -0.05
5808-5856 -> -0.05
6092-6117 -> -0.02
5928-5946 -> -0.01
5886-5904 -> 0.12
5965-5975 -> -0.02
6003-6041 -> -0.02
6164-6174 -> 0.04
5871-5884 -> 0.00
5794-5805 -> -0.07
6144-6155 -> -0.02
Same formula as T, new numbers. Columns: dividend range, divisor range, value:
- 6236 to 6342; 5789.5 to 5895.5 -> 0.93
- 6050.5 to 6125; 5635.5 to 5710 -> 1.00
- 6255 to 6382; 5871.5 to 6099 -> 0.97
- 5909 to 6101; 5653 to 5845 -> 0.98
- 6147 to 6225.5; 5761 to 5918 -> 0.94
